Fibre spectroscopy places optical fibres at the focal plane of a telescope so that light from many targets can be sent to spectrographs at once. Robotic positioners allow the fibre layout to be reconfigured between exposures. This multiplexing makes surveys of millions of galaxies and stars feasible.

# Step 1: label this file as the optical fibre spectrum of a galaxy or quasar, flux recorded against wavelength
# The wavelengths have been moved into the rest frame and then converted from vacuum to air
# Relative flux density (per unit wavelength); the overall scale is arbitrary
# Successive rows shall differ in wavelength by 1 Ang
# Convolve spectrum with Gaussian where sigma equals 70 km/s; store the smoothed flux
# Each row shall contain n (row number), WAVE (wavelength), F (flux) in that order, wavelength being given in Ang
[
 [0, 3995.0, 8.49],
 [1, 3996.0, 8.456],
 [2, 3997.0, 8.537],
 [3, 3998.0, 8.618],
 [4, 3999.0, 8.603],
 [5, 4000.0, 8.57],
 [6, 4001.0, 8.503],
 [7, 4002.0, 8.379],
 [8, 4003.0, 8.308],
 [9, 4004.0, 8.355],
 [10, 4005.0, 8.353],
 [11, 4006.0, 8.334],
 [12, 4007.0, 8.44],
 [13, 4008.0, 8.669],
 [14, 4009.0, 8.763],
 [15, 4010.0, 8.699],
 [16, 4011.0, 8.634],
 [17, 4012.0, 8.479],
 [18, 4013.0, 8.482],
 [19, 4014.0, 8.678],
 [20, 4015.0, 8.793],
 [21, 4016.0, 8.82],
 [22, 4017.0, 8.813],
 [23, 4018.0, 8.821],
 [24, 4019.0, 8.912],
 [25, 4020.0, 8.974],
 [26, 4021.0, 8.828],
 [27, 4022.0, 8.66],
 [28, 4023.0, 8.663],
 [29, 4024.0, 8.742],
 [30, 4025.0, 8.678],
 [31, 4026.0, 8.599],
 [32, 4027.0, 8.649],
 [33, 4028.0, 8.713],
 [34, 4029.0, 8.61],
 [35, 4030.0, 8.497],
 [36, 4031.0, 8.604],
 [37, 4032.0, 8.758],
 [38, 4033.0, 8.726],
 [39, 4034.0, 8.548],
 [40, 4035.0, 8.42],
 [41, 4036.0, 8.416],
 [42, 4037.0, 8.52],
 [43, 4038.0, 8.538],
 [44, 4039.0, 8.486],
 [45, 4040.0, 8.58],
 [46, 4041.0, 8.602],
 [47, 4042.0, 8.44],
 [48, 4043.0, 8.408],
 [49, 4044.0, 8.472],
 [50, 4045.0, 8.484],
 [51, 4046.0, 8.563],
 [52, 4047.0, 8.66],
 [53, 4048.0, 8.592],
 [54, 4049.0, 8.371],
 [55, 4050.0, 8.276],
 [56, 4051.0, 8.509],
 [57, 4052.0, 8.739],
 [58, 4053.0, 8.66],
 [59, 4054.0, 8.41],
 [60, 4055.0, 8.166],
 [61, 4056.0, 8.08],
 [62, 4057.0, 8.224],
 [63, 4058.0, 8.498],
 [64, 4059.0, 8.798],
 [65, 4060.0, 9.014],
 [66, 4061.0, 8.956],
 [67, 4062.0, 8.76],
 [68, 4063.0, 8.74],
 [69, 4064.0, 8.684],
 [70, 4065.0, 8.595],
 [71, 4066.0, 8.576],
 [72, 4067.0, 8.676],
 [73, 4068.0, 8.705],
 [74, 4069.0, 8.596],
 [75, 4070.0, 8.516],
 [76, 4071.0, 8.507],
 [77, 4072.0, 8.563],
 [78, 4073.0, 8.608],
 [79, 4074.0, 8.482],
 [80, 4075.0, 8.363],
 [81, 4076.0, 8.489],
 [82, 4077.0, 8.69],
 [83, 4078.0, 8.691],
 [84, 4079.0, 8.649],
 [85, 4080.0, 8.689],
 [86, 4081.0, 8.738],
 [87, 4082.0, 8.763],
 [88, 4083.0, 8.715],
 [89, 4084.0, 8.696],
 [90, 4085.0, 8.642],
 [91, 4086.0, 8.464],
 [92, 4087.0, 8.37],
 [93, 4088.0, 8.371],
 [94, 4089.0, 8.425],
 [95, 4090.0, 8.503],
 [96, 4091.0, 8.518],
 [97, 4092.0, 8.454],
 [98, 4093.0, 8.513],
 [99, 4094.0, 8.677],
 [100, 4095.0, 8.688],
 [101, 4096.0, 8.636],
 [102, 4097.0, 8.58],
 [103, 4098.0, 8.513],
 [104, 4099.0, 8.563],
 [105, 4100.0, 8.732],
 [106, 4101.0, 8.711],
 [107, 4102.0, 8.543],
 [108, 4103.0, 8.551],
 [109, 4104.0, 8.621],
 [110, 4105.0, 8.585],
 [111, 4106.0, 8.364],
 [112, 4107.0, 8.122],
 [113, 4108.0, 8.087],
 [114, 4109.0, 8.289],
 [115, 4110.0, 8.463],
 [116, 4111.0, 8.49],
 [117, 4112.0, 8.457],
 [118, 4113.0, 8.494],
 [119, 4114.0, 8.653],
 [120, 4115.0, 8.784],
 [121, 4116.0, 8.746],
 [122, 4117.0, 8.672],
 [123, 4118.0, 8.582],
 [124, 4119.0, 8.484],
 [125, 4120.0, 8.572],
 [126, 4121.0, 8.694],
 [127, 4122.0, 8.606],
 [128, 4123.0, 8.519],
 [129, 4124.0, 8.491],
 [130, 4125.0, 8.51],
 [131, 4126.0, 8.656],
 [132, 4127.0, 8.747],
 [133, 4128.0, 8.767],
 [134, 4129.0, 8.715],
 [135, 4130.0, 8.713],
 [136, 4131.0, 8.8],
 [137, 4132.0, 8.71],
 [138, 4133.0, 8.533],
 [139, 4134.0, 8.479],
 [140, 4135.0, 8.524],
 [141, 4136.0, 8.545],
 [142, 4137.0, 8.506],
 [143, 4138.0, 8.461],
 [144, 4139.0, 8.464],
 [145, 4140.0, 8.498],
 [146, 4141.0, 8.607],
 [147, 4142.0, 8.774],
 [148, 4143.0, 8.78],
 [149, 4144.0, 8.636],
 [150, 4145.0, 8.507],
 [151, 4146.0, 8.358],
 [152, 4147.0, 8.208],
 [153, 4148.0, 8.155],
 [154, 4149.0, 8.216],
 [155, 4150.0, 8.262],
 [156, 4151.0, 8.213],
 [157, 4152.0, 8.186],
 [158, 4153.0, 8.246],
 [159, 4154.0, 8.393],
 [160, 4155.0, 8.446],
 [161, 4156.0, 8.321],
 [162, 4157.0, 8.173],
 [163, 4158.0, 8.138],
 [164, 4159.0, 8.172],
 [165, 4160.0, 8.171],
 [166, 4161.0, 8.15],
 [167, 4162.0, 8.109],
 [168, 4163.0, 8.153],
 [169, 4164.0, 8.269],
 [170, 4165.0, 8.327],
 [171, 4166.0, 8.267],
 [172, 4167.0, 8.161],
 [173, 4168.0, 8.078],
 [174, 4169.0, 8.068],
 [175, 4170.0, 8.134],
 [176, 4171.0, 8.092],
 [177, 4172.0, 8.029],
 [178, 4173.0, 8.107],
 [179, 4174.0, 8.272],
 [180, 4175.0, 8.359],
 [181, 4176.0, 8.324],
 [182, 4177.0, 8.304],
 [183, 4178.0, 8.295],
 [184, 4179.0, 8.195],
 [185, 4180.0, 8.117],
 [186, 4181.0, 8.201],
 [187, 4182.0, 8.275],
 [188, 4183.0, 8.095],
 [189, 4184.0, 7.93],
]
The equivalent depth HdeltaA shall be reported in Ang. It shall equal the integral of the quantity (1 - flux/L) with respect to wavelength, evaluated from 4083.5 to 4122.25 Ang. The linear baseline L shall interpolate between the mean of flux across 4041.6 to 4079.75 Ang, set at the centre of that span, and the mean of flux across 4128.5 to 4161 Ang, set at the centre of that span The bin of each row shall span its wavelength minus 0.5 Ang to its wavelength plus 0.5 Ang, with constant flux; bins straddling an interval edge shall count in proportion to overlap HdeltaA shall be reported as -0.19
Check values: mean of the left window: 8.56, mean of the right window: 8.43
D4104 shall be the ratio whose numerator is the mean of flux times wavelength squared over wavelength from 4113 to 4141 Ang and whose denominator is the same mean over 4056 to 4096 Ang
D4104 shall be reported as 1.03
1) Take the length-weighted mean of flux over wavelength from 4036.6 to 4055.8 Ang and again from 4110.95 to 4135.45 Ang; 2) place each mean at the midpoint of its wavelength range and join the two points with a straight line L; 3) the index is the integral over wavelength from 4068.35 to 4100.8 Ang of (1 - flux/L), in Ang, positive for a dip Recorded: -0.1 Ang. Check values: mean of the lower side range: 8.49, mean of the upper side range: 8.62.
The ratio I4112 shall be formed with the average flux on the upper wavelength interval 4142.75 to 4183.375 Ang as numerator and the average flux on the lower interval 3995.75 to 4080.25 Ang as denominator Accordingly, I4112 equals 0.96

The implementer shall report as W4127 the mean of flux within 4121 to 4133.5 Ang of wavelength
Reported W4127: 8.65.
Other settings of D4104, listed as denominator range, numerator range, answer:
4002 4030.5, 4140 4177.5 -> 1.03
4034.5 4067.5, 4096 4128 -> 1.03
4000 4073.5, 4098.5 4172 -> 1.03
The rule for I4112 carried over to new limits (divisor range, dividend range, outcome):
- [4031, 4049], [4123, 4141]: 1.01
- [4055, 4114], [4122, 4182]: 0.98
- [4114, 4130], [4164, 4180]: 0.95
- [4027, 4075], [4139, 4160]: 0.98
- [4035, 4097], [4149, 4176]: 0.96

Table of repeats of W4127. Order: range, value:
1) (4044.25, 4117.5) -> 8.56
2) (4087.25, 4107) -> 8.54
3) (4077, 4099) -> 8.59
